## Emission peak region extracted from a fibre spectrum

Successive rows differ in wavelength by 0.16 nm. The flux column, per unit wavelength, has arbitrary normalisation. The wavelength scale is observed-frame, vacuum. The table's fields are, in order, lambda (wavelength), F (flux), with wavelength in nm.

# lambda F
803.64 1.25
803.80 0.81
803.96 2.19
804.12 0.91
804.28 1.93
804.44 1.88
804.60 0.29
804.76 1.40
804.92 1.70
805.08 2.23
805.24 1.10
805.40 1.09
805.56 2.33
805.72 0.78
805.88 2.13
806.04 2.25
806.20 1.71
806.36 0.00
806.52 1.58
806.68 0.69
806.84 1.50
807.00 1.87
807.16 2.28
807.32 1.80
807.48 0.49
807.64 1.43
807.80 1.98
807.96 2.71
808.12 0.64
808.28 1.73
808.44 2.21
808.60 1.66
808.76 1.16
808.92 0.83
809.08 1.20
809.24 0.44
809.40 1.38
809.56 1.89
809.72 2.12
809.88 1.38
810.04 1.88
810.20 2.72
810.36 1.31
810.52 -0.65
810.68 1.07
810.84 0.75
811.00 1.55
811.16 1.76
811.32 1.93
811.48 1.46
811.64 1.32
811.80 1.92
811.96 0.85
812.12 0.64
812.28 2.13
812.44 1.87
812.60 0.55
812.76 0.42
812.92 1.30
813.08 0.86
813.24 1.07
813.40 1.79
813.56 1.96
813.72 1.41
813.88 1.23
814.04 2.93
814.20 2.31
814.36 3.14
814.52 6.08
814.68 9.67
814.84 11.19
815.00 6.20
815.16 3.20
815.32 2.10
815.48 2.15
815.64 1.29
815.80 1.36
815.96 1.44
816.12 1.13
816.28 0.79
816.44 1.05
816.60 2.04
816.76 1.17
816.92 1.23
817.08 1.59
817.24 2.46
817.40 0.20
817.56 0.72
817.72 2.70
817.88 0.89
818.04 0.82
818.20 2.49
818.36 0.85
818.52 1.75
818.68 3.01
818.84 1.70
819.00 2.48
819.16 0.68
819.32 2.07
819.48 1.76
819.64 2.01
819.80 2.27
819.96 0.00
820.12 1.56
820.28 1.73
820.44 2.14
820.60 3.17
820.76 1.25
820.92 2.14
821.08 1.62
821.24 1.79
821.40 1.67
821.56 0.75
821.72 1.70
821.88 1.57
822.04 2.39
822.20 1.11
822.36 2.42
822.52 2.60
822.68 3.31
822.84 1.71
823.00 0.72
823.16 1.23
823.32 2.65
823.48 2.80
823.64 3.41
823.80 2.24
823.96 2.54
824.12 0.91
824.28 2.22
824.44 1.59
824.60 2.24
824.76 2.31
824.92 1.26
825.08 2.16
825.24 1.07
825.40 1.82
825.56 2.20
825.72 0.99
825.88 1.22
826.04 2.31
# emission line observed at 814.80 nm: H-gamma 4340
